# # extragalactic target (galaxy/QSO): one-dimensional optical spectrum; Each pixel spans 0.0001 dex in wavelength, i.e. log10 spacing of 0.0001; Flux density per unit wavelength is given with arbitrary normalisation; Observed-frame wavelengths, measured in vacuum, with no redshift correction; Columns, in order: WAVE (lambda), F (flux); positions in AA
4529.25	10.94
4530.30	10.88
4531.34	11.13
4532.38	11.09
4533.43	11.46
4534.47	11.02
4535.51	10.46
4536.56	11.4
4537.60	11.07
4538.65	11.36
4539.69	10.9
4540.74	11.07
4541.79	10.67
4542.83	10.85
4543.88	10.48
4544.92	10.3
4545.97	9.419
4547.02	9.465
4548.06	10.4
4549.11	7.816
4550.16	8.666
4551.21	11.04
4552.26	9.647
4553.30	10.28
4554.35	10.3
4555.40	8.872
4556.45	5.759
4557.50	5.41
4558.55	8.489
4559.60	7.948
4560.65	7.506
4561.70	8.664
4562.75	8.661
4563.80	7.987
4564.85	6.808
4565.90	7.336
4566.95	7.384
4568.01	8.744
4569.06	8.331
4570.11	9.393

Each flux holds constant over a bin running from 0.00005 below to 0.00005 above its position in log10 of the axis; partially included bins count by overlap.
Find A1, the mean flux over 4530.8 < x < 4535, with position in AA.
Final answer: 11.2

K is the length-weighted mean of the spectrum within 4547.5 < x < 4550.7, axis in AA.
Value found 8.98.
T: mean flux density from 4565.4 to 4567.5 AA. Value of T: 7.35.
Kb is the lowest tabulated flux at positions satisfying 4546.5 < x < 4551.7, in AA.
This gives 7.816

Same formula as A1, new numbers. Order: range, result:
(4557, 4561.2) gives 7.36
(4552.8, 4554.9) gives 10.3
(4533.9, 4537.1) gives 11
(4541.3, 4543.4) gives 10.8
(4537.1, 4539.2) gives 11.2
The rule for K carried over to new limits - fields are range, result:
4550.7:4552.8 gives 10.4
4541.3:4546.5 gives 10.3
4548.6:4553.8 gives 9.49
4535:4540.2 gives 11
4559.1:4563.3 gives 8.2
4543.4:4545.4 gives 10.4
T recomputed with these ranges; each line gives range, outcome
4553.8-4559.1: 7.77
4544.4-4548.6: 9.89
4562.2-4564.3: 8.34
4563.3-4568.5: 7.64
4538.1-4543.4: 11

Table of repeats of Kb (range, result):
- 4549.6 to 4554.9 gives 8.666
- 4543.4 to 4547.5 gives 9.419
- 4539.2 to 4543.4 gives 10.67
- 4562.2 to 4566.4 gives 6.808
